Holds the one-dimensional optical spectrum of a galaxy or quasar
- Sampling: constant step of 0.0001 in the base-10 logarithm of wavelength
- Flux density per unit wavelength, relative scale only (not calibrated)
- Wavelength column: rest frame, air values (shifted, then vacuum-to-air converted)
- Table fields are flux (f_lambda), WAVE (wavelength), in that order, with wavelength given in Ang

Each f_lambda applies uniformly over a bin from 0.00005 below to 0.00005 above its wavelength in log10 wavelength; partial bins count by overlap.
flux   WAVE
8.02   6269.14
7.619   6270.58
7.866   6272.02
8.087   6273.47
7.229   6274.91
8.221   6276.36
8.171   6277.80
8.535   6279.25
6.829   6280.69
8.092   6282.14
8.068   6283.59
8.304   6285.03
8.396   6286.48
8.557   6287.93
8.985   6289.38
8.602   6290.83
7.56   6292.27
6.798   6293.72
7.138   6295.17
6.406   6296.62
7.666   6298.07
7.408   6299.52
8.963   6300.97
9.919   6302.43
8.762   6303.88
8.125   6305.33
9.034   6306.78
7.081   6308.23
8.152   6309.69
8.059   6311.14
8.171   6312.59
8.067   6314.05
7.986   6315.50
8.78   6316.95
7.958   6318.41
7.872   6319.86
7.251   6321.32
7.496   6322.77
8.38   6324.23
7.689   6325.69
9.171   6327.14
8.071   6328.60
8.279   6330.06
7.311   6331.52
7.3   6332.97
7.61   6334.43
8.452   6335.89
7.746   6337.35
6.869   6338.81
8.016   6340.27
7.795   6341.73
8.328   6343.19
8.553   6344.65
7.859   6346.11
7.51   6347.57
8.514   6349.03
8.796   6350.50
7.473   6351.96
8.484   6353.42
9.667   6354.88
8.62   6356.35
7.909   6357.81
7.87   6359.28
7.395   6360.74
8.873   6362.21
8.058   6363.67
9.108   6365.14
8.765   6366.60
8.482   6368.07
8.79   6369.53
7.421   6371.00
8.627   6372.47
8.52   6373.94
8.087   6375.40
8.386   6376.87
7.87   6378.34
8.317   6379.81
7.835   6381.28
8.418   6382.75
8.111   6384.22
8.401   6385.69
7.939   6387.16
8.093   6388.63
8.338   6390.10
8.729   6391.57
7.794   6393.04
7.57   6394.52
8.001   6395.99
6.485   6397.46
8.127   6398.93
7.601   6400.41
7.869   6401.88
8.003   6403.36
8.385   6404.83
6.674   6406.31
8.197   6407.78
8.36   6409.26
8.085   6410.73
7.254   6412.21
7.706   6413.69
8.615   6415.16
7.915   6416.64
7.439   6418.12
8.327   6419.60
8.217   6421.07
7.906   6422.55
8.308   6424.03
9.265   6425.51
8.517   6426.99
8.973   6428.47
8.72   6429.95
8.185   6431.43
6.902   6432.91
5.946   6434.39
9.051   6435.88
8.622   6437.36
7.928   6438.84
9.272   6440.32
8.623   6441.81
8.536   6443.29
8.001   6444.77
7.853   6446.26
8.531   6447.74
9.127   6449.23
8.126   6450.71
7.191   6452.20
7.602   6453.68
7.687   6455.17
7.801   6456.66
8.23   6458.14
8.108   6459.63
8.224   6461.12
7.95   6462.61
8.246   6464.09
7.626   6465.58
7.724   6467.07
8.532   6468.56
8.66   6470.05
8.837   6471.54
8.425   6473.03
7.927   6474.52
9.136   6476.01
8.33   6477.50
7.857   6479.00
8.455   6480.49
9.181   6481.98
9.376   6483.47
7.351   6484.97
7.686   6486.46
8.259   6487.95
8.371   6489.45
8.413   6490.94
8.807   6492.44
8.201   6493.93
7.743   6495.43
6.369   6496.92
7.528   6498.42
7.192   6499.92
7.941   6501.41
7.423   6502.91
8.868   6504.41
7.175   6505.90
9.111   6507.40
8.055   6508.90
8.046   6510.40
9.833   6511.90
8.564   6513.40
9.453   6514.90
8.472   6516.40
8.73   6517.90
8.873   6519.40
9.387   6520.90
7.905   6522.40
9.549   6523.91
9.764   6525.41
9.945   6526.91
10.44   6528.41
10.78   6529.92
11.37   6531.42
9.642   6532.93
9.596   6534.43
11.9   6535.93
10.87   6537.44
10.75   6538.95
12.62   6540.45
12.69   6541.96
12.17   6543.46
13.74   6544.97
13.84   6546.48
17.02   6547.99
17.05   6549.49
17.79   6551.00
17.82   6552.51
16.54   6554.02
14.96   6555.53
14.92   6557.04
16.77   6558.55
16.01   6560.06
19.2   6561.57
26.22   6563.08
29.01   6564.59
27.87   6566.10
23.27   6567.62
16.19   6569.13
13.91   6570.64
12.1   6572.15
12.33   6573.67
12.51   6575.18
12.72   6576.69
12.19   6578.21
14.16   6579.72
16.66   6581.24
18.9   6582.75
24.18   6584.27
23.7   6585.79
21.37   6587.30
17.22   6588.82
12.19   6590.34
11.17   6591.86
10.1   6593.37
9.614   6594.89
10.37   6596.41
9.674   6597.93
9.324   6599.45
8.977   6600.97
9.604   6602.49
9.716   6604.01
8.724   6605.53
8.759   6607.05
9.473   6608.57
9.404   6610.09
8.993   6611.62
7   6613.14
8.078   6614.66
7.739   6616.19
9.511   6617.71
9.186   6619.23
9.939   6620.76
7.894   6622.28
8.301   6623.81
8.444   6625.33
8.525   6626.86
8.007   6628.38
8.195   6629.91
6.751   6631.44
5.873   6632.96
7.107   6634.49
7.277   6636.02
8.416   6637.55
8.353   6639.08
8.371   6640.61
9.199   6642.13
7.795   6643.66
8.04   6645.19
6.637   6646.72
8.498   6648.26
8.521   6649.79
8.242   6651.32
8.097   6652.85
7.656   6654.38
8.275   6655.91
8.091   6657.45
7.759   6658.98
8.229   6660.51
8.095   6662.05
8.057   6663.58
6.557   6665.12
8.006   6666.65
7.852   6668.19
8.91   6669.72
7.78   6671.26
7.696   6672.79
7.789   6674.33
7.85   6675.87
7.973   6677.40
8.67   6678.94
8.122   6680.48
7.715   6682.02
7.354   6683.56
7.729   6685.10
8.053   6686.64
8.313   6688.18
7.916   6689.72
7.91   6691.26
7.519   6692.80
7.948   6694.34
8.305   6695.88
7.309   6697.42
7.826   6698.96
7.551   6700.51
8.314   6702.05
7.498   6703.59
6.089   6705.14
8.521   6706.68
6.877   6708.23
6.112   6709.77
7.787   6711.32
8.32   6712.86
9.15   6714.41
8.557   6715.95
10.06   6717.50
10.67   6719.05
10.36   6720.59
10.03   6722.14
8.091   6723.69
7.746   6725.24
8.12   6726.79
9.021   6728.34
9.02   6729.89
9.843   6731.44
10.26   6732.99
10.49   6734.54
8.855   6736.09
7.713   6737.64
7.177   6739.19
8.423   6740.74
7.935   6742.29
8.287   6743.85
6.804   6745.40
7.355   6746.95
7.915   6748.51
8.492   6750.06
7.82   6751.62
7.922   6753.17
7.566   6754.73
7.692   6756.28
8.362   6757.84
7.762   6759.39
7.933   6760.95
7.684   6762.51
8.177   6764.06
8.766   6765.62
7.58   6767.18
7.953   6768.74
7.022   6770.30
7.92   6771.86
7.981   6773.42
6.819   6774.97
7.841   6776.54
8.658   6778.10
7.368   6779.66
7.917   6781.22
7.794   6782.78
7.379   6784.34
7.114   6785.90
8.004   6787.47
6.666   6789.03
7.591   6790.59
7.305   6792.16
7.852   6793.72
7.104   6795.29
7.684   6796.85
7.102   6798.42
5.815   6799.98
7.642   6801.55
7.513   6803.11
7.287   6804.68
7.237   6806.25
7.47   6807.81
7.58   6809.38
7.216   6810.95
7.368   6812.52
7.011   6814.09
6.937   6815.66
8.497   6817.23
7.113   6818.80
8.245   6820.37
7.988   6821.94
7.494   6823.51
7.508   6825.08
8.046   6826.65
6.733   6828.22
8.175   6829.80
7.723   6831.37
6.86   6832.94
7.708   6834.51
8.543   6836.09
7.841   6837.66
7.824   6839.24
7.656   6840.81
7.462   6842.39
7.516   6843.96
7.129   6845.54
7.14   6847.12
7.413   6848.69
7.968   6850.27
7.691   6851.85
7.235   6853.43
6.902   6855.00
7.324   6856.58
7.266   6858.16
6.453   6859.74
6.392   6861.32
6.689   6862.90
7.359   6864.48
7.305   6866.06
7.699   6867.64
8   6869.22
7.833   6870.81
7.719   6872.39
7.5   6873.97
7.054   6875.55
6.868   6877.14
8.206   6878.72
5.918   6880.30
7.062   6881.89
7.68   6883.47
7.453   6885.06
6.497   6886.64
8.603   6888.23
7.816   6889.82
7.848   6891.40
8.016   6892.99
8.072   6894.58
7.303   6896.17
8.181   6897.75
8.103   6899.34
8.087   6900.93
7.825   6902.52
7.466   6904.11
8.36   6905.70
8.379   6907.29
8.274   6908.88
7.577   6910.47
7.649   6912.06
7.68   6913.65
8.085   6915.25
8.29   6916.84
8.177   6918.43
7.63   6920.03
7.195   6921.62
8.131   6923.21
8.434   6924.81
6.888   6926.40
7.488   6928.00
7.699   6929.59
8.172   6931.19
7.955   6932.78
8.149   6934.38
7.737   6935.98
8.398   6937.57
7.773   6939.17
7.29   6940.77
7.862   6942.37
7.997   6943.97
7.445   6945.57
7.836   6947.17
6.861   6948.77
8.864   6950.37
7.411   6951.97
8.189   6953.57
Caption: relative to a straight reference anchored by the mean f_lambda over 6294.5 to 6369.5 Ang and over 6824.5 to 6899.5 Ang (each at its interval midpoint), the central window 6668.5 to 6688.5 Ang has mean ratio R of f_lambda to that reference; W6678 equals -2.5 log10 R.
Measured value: -0.04 mag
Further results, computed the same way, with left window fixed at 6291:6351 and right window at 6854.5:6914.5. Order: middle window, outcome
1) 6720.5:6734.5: -0.195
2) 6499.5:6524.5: -0.091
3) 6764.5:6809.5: 0.014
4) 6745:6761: -0.022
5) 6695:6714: 0.015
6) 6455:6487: -0.053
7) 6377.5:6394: -0.031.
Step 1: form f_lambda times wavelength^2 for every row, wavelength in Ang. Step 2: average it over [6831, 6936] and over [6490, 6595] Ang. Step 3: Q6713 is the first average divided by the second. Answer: 0.6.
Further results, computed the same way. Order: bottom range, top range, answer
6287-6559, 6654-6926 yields 0.99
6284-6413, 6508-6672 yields 1.51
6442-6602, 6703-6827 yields 0.74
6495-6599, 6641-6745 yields 0.65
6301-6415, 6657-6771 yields 1.12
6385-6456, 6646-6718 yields 1.06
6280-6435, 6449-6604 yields 1.51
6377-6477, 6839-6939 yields 1.08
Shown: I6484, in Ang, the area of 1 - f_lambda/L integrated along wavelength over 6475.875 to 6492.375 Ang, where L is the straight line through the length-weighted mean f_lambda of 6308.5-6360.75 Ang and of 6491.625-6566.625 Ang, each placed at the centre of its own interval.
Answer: 4.1 Ang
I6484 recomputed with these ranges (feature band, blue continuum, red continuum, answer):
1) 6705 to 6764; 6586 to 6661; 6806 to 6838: -0.6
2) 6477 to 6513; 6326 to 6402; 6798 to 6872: -1.0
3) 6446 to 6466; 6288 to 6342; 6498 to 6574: 5.5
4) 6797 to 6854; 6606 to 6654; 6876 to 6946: 2.9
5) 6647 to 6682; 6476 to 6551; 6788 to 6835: 2.2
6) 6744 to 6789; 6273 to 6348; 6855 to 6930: -0.4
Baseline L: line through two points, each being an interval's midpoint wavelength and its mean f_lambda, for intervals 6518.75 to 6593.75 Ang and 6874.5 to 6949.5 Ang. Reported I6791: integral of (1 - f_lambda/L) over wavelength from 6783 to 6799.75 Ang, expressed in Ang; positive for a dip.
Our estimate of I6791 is 4.6 Ang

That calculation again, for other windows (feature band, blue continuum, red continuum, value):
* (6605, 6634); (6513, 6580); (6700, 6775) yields 8.3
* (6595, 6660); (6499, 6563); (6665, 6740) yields 8.9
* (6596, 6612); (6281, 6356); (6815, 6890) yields -3.3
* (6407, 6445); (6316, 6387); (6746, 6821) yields -0.6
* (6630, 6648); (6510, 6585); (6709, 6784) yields 5.9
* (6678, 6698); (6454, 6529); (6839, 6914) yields 0.1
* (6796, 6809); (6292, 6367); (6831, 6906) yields 0.6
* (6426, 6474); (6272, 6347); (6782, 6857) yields -2.0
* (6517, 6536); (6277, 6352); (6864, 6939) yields -4.4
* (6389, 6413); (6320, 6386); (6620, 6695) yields 0.8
